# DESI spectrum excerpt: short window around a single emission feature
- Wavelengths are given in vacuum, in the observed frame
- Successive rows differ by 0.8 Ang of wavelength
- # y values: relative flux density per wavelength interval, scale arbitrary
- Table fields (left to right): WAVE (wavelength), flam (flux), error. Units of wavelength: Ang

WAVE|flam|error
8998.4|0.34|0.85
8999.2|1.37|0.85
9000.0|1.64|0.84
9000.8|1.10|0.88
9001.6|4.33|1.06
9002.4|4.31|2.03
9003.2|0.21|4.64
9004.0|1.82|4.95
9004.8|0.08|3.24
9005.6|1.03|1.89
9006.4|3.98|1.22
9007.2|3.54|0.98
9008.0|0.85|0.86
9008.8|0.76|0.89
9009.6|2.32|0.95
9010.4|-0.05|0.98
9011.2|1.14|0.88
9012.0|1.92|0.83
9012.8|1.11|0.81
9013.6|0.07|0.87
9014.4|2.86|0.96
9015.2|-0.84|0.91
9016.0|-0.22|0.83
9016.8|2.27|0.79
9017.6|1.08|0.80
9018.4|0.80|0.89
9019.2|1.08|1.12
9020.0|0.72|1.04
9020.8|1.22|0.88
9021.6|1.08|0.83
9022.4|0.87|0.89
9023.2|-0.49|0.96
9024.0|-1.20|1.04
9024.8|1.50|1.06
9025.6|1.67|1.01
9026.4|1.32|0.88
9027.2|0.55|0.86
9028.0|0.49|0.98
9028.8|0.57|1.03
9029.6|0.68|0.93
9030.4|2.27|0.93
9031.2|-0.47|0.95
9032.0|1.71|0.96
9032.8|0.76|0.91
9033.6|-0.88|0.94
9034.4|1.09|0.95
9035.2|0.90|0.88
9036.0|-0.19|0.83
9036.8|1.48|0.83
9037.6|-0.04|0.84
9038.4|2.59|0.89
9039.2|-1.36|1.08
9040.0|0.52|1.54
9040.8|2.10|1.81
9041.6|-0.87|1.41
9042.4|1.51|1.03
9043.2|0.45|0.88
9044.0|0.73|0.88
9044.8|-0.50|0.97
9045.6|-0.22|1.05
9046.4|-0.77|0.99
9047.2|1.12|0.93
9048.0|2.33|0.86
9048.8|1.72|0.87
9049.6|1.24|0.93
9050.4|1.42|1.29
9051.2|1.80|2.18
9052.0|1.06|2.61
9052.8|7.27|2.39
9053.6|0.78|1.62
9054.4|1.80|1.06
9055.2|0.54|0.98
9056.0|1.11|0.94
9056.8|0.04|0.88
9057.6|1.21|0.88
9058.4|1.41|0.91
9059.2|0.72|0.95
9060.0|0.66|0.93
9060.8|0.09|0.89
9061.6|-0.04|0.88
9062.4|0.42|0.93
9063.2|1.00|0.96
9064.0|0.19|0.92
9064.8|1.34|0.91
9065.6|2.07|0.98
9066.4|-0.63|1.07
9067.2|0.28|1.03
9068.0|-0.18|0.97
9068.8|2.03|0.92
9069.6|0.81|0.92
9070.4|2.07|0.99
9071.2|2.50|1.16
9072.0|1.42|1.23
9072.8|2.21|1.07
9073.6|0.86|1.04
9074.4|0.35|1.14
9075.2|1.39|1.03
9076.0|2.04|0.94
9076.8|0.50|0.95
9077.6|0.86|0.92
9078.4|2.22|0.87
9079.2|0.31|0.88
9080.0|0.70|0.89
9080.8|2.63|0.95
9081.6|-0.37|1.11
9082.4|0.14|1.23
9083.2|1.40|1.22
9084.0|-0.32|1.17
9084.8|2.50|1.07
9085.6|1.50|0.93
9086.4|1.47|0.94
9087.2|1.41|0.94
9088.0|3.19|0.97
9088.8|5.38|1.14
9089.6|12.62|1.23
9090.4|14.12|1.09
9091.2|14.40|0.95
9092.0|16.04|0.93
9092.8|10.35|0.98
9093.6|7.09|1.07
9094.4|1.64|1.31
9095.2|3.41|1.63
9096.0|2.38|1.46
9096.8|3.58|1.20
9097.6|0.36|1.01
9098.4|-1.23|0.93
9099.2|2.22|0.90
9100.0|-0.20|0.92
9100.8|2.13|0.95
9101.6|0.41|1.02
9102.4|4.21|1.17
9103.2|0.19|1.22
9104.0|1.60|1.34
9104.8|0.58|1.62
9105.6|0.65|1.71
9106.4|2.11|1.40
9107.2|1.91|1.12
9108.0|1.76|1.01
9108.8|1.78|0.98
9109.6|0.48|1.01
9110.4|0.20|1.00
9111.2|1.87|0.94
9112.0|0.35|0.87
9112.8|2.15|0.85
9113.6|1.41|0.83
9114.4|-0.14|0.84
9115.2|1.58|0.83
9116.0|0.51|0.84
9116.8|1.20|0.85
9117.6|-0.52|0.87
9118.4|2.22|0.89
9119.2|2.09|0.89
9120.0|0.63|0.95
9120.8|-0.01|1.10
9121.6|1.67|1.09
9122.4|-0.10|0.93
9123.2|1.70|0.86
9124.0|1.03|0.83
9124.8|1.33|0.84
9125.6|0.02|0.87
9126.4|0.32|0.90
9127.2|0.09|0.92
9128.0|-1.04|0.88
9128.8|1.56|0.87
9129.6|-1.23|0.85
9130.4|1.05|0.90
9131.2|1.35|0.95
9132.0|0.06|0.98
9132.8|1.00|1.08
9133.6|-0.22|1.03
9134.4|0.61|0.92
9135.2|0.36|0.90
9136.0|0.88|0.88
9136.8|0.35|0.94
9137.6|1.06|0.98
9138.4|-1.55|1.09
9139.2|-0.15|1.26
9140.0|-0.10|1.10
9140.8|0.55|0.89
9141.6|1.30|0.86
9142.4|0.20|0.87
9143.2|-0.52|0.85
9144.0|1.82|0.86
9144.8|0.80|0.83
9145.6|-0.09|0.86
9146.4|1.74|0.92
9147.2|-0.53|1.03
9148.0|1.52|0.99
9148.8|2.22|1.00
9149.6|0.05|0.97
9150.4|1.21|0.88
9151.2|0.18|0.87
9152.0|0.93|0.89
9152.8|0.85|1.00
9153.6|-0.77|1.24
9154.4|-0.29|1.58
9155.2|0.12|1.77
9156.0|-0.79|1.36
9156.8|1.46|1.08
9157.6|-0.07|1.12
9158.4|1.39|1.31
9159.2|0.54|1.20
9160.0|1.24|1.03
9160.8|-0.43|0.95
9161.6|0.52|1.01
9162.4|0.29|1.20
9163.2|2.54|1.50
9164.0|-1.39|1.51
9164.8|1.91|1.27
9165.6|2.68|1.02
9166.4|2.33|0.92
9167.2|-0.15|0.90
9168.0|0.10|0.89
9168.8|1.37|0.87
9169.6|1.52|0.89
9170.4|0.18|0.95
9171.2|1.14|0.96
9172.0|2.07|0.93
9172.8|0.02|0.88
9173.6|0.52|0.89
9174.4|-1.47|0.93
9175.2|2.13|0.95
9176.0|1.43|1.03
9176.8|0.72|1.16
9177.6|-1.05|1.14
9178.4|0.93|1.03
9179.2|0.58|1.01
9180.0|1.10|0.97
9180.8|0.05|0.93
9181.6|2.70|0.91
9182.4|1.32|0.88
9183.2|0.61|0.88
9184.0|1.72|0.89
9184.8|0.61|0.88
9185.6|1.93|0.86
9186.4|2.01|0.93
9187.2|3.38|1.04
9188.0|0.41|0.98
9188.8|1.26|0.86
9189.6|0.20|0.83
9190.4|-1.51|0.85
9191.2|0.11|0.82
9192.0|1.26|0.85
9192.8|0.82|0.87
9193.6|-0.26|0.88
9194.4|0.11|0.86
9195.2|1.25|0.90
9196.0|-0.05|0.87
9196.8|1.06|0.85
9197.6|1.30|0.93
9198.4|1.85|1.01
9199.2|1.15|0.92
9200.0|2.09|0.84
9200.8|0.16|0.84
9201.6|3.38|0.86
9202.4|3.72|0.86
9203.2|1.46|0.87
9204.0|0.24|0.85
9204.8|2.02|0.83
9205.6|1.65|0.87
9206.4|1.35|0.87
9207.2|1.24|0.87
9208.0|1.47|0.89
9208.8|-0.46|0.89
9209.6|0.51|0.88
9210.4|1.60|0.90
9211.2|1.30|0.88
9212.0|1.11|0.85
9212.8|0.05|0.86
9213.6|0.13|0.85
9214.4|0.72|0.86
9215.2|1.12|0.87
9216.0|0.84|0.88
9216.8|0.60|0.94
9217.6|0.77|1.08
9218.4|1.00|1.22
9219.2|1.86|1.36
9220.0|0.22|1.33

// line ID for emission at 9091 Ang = [O III] 5007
